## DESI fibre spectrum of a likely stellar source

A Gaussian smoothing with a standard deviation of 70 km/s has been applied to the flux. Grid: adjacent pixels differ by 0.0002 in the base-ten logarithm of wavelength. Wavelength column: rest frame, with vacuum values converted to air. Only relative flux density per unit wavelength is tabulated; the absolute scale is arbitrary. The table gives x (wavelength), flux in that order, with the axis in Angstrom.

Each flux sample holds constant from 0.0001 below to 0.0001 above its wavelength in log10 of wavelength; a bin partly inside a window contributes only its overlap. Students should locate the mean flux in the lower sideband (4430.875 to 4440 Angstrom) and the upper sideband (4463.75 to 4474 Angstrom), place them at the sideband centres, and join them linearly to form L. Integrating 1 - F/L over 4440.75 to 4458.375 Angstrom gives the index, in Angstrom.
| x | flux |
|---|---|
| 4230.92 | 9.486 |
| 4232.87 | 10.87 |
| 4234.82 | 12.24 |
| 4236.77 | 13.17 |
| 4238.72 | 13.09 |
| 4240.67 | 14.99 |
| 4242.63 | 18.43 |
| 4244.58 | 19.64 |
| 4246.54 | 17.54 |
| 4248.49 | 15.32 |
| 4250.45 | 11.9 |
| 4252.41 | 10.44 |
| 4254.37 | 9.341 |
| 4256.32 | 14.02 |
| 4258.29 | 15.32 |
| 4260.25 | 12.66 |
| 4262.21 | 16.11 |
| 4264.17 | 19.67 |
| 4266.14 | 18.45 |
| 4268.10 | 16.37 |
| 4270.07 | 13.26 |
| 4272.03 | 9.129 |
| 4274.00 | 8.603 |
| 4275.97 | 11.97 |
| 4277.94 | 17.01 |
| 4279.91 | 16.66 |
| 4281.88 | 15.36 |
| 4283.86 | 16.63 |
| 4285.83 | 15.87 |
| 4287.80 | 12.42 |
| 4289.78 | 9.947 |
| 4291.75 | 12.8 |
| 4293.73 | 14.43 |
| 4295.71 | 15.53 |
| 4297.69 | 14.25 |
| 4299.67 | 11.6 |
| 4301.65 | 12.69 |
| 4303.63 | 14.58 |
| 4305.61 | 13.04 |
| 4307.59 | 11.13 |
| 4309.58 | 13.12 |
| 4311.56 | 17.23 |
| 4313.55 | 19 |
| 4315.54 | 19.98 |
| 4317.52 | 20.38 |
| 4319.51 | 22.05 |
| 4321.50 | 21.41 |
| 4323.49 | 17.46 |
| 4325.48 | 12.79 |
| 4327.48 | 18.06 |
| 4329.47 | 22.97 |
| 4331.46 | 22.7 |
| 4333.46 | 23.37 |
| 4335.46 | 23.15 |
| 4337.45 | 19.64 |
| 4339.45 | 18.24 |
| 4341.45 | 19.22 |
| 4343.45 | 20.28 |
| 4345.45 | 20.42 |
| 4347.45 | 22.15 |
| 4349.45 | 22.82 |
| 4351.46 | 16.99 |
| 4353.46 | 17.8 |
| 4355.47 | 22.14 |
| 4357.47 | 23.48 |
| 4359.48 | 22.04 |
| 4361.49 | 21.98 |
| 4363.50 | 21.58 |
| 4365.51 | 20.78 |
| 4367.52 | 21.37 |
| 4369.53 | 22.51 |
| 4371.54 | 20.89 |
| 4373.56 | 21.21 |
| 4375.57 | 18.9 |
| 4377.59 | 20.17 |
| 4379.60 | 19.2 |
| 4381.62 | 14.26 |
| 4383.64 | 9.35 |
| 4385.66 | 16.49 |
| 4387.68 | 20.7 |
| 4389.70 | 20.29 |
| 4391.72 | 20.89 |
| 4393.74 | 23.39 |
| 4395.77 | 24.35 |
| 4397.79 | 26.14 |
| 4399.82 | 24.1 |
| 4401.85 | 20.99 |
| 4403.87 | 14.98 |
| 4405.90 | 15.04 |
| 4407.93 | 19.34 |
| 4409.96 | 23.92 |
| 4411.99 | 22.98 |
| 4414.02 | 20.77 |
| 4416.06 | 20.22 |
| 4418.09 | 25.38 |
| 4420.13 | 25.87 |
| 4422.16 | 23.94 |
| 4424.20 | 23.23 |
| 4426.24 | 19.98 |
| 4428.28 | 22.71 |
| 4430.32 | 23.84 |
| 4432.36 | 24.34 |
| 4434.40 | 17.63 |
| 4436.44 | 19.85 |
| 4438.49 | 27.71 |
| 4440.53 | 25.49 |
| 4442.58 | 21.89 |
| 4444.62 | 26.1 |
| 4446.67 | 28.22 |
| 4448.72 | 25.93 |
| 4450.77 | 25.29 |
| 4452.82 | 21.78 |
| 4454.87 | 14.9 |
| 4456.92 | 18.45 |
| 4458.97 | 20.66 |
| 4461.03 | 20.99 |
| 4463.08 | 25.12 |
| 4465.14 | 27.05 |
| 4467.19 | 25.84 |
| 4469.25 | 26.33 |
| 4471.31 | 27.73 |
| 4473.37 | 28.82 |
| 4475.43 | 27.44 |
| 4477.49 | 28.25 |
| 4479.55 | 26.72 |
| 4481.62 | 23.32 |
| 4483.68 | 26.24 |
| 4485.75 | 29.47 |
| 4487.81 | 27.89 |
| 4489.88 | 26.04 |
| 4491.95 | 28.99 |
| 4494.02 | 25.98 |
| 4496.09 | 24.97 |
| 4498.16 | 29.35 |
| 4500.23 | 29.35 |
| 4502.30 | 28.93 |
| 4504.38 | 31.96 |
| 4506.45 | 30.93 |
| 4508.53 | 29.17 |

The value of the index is 1.1 Angstrom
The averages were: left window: 22.6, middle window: 22.9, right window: 27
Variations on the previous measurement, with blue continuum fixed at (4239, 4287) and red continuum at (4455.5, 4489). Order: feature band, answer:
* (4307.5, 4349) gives -3.1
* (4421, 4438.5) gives 0.8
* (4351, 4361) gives -0.6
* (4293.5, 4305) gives 2.0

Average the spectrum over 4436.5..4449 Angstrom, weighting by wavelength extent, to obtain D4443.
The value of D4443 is 25.4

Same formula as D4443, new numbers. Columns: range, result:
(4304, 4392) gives 19.4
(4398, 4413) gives 20.5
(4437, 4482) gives 24.7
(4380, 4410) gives 19.5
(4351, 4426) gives 20.8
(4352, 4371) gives 21.4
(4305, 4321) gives 17.2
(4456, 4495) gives 25.9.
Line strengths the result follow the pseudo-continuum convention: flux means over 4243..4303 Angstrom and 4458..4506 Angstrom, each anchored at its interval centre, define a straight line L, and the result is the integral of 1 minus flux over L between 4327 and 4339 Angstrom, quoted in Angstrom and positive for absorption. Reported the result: -2.6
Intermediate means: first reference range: 14.2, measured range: 21.7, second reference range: 26.9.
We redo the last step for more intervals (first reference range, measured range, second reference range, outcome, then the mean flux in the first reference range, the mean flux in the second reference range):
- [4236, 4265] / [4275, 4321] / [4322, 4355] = 6.3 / 14.8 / 19.9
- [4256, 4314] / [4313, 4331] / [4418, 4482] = -3.3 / 14.3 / 24.1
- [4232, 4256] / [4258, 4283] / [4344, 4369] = 1.5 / 13.9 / 21.1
